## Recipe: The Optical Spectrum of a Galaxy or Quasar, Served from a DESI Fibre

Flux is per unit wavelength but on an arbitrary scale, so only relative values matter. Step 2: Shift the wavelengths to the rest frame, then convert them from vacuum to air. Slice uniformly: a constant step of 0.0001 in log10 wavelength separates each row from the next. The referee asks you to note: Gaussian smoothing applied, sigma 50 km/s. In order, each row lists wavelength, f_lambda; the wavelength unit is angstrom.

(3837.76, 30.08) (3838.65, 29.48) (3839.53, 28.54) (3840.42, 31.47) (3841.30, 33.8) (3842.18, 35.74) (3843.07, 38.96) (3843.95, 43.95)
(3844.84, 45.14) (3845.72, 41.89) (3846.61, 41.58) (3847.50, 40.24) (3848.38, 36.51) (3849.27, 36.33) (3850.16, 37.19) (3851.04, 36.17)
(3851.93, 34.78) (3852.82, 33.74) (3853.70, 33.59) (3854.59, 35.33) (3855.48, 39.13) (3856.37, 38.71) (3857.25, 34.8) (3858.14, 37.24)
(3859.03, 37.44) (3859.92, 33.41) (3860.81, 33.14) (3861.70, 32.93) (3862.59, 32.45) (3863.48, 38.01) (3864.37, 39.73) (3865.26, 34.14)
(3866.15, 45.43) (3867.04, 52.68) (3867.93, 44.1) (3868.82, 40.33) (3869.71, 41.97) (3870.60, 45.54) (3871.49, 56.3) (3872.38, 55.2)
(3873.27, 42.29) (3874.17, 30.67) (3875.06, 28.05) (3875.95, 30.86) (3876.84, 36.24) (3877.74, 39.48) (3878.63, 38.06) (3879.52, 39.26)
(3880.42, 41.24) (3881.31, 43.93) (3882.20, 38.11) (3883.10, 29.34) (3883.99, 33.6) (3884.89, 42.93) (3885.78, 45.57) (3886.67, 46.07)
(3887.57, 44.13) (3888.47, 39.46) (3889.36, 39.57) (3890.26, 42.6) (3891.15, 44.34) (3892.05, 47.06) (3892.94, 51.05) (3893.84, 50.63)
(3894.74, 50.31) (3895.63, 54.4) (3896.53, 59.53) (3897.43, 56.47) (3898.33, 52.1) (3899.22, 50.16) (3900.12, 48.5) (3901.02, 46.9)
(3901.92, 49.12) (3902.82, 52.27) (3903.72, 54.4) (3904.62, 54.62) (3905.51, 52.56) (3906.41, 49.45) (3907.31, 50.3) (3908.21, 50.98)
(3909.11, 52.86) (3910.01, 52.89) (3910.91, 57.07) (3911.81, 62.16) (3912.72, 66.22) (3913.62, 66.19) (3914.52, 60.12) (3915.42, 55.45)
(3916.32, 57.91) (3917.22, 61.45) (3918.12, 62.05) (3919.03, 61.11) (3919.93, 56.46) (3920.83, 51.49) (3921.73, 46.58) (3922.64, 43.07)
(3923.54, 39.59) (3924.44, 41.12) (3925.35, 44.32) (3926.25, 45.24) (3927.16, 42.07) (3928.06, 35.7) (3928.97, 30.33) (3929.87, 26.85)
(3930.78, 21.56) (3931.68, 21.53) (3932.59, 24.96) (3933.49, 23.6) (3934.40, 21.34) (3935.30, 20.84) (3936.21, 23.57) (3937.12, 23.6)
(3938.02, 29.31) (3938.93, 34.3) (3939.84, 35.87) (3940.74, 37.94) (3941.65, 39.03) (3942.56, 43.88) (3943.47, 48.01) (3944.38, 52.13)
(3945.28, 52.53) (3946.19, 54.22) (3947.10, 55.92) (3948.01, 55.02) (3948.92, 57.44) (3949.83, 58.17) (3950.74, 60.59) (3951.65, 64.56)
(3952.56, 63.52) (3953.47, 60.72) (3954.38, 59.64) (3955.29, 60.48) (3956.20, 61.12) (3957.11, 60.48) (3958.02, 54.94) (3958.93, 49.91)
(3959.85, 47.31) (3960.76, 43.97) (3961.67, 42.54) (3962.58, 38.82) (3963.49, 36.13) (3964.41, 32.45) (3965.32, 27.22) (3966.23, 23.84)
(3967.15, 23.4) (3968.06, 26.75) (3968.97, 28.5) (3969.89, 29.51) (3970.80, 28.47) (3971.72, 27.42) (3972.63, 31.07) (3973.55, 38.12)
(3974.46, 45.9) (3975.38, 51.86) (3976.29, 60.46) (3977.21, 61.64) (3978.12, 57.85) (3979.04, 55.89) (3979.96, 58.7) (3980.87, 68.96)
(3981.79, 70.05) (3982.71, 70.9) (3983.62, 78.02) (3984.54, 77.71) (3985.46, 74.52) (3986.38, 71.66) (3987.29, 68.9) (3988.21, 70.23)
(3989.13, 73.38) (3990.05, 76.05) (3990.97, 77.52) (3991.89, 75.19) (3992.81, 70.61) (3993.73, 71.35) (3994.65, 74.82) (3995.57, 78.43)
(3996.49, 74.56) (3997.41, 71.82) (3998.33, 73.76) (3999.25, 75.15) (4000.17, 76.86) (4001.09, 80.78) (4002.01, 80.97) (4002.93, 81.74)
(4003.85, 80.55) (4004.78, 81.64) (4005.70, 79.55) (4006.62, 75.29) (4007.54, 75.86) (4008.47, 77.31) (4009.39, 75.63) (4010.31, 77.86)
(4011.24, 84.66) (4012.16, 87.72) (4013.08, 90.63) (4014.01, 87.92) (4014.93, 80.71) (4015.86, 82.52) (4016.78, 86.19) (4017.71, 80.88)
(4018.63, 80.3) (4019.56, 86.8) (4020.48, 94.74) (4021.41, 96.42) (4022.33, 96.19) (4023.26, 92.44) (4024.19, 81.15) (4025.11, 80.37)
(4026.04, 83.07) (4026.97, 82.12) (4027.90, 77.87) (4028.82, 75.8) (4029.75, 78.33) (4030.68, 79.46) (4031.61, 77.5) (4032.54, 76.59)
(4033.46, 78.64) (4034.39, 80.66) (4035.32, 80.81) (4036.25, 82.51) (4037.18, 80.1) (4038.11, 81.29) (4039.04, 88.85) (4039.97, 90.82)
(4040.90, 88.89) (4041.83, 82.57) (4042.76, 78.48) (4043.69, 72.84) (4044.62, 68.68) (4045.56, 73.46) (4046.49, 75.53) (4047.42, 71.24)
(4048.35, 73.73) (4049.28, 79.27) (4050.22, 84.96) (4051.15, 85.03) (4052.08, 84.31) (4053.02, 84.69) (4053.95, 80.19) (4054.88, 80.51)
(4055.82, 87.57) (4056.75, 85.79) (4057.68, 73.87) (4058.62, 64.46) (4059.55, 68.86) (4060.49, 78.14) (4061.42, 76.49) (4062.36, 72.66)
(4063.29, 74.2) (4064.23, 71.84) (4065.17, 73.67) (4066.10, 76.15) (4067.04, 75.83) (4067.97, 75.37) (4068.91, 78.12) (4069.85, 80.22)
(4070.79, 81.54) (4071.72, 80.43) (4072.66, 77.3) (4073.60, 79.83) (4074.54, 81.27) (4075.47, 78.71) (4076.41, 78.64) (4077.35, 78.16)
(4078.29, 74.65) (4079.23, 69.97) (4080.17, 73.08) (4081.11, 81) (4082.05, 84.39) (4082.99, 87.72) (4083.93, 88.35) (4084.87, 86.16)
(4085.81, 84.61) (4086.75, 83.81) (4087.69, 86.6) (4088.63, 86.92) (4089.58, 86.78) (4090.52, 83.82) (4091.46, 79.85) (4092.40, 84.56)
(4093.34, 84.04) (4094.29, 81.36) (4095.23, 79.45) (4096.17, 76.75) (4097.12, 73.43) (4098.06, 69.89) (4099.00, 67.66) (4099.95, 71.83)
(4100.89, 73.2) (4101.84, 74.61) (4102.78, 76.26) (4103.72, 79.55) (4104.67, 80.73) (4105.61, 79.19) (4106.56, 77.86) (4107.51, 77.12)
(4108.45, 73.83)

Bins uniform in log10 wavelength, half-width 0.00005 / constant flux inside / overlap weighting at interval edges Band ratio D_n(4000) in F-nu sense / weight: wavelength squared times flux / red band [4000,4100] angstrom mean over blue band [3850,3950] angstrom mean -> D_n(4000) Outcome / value 2.0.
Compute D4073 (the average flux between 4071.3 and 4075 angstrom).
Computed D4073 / 79.6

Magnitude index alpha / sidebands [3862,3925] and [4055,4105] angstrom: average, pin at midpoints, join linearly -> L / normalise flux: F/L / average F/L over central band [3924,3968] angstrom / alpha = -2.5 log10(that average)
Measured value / 0.32 mag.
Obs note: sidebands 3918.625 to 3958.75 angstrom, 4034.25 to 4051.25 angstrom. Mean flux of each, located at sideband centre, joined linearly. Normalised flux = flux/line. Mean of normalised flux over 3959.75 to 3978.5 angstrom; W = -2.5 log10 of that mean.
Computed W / 0.40 mag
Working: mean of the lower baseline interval 44.2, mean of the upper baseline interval 79.8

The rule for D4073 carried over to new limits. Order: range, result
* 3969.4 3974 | 30.8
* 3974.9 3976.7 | 56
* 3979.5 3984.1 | 69.4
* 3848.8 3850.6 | 36.7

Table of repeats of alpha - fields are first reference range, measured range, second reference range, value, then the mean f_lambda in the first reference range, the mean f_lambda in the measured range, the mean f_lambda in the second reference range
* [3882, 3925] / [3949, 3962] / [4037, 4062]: 0.08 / 50.5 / 56.4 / 79.2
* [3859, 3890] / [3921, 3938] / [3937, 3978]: 0.32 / 39.8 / 32.2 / 45.1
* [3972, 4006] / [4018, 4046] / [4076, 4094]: -0.10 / 69.1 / 82.2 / 82.2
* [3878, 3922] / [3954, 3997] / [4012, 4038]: 0.27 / 50.2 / 55.1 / 83.4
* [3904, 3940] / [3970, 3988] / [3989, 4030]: 0.19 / 44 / 57.5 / 80.6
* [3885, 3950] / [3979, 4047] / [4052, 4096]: -0.18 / 46.2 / 78.9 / 79.6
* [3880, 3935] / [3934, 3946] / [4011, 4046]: 0.49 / 46.5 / 36.1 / 82.9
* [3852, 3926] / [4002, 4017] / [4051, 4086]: -0.20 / 45.7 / 81.5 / 78.7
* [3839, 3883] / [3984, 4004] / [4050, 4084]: -0.17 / 38.4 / 75.2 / 78.4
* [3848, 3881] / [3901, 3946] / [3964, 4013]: 0.12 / 38.5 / 44.7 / 63.9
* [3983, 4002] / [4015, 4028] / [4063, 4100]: -0.13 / 74.7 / 85.8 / 79.3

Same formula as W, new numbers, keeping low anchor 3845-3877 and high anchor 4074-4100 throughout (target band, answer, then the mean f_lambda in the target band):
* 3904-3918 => -0.19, 56.8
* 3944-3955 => -0.06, 58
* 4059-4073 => 0.01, 76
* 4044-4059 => -0.07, 78.3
